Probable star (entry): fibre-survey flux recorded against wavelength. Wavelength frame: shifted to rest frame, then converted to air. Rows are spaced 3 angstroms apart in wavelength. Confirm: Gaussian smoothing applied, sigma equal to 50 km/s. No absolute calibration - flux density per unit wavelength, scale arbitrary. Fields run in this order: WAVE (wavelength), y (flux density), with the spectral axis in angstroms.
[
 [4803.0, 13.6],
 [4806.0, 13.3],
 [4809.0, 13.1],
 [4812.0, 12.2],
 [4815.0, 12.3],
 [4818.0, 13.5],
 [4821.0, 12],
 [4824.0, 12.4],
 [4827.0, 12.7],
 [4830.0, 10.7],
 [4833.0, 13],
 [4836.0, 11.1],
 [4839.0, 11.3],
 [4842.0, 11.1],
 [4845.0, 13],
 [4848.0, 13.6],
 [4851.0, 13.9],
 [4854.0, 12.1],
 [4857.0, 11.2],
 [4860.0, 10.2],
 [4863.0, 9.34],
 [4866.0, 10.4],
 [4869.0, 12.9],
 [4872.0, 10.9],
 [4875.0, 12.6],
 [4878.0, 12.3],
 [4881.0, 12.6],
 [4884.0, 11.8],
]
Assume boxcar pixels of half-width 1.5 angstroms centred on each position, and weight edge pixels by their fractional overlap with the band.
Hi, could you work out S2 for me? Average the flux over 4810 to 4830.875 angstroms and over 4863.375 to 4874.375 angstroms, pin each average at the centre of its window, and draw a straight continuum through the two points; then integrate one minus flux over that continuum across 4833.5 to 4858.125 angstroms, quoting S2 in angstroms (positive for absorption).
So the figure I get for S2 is -0.9 angstroms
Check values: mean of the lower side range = 12.3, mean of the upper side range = 11.3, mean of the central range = 12.2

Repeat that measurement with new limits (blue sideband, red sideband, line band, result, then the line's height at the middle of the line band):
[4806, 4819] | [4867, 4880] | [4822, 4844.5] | 1.4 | 12.6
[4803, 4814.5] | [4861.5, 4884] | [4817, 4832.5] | 0.4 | 12.6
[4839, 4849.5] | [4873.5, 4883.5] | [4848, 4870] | 1.5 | 12.4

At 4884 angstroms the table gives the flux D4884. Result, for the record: 11.8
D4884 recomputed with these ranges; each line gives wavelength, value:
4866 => 10.4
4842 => 11.1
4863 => 9.34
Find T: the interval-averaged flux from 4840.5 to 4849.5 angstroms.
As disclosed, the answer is 12.6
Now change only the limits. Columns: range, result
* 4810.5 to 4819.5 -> 12.7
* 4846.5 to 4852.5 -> 13.8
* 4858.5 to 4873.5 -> 10.7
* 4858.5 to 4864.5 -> 9.77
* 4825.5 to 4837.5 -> 11.9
